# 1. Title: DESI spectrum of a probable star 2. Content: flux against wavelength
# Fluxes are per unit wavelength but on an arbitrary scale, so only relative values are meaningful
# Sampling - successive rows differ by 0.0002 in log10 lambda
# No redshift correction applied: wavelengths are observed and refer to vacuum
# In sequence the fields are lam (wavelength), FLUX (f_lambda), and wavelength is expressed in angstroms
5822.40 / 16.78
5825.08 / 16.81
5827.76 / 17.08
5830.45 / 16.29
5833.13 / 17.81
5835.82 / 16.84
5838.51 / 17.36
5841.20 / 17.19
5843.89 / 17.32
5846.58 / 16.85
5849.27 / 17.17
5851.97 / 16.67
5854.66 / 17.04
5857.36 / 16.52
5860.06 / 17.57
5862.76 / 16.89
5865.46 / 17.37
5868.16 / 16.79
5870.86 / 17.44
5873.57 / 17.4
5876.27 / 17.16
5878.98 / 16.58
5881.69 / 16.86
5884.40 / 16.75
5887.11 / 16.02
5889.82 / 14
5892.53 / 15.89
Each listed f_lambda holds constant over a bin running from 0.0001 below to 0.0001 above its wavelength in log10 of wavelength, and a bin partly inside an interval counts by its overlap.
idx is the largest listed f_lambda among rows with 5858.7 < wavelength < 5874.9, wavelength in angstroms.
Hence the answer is 17.57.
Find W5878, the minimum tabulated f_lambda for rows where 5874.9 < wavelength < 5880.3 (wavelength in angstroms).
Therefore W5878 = 16.58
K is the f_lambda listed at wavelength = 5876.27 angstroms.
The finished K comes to 17.16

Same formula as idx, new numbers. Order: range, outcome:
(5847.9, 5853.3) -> 17.17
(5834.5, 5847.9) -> 17.36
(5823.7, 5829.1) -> 17.08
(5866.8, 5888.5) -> 17.44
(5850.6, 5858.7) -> 17.04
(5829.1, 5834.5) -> 17.81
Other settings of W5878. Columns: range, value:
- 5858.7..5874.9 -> 16.79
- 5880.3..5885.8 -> 16.75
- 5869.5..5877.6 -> 17.16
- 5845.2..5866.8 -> 16.52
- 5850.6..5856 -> 16.67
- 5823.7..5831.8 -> 16.29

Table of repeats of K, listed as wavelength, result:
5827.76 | 17.08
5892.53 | 15.89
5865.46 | 17.37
